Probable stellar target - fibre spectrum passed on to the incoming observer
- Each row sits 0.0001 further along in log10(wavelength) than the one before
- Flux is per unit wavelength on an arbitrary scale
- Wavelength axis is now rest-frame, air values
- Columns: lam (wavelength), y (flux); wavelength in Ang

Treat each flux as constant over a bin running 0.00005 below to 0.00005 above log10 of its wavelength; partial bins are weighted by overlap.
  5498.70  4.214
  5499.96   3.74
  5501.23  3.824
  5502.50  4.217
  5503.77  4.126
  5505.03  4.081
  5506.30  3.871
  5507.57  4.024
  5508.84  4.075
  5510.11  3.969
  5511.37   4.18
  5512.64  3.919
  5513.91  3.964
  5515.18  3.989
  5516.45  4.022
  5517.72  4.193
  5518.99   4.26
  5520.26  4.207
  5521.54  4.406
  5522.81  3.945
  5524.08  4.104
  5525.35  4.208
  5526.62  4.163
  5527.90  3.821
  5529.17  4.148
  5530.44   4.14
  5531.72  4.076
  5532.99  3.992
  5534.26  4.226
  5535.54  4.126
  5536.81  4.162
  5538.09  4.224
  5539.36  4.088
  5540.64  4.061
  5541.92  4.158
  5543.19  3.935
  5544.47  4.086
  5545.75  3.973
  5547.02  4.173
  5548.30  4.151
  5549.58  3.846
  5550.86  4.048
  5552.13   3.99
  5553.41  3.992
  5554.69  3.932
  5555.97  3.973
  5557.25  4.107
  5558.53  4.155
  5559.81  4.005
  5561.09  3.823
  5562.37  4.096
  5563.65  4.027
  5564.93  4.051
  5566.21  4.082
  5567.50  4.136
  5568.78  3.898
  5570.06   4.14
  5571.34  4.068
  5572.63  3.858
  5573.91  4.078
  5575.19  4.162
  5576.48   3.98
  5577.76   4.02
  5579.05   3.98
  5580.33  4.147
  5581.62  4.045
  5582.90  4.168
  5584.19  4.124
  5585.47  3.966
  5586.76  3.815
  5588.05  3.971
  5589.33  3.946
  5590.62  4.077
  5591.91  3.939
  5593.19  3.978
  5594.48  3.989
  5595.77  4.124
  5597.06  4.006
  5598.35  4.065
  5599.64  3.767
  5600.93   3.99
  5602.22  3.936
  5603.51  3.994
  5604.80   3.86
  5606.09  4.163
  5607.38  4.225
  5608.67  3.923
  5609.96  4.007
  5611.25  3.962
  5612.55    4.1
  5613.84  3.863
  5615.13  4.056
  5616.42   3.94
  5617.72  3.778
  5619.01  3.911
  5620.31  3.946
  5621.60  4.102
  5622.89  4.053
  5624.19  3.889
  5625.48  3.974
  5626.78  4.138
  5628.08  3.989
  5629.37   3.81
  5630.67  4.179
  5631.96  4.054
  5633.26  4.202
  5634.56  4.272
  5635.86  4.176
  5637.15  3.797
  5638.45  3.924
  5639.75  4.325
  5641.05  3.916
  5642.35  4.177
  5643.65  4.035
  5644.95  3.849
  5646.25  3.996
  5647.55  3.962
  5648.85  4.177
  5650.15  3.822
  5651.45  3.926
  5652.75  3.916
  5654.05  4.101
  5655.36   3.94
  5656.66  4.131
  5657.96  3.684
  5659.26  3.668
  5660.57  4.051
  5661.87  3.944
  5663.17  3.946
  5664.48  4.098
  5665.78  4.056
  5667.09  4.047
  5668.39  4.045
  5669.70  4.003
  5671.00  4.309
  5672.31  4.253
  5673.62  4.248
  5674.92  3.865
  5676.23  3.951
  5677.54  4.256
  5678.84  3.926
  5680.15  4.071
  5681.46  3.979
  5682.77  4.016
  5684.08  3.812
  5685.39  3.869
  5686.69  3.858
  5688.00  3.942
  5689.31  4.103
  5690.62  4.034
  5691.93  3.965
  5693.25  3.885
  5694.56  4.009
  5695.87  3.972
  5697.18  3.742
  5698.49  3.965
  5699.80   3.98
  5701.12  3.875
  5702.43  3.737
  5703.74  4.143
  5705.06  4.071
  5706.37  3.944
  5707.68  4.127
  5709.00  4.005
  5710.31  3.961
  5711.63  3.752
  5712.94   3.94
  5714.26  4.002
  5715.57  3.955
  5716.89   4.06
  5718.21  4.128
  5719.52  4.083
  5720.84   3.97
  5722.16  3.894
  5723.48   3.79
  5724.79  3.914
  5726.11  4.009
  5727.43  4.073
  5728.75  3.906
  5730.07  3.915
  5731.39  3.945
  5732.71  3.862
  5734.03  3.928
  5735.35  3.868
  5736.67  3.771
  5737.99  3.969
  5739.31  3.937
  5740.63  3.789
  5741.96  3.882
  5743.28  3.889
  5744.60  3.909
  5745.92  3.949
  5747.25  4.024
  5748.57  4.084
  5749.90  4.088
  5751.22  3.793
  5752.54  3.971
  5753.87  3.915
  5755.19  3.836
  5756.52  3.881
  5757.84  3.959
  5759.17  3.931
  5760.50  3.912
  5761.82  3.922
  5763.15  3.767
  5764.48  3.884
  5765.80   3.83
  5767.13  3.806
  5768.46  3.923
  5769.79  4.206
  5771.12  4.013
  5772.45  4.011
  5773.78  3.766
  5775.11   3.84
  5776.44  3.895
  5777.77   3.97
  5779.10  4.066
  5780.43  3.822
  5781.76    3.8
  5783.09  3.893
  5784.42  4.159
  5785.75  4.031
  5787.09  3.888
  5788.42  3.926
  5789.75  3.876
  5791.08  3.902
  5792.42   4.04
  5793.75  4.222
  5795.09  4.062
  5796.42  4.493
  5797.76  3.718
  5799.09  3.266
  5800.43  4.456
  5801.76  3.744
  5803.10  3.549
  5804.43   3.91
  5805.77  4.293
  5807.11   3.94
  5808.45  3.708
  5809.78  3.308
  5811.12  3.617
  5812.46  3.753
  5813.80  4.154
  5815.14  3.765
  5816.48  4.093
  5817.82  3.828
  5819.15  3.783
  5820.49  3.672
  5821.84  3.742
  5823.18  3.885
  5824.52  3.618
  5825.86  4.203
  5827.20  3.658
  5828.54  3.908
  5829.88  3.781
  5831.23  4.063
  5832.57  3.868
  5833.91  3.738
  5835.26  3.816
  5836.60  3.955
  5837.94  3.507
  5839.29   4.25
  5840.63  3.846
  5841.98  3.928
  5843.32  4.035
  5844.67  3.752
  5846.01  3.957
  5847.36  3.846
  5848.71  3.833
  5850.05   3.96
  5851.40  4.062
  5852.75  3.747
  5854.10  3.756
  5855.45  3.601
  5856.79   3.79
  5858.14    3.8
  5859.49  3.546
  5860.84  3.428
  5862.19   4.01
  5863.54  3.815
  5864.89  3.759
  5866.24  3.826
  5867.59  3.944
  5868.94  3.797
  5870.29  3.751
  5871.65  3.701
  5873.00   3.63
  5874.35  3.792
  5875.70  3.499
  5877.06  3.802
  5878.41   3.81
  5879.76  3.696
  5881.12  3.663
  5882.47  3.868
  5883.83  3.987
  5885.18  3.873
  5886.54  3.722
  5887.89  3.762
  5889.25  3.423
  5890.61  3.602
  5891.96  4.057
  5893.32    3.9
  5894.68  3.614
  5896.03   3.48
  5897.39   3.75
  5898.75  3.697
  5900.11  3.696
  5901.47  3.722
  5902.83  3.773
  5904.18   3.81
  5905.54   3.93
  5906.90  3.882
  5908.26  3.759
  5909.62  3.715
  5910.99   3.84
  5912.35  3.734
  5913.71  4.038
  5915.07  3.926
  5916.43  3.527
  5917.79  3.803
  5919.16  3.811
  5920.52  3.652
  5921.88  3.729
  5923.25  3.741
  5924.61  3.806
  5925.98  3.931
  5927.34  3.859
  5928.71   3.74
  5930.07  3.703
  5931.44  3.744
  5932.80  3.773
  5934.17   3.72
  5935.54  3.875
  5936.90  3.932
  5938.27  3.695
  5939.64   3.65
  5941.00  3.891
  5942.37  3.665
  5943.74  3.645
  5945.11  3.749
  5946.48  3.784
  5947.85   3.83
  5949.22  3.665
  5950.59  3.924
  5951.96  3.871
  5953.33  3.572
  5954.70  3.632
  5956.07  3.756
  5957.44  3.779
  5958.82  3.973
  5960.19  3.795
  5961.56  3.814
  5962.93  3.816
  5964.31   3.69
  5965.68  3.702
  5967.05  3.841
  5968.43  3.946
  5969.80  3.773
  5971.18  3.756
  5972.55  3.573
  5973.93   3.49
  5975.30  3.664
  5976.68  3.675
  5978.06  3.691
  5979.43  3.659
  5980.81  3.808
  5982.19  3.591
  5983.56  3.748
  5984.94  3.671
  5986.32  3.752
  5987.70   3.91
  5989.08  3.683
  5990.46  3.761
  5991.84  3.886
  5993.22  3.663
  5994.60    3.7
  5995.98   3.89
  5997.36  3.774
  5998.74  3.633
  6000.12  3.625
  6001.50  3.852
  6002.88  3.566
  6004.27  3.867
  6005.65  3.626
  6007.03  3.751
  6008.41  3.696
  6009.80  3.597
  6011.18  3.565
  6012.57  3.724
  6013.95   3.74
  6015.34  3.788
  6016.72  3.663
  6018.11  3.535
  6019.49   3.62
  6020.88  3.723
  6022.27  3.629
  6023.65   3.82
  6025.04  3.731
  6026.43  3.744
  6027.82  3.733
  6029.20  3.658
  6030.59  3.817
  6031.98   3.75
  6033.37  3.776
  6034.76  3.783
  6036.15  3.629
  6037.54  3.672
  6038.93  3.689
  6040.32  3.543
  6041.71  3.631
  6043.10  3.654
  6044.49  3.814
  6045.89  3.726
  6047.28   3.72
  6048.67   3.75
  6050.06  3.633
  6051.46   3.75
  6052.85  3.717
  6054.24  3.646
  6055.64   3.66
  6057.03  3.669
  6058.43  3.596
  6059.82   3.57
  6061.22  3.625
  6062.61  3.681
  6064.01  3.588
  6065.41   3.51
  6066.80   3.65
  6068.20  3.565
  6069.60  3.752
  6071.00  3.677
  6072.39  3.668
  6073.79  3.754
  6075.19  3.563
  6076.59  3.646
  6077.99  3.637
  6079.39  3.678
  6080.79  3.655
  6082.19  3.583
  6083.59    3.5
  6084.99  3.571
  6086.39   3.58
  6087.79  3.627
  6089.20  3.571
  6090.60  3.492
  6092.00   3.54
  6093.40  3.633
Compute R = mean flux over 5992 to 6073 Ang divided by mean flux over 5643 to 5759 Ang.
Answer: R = 0.9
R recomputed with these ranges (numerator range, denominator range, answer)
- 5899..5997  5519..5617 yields 0.93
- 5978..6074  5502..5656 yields 0.92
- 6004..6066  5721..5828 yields 0.94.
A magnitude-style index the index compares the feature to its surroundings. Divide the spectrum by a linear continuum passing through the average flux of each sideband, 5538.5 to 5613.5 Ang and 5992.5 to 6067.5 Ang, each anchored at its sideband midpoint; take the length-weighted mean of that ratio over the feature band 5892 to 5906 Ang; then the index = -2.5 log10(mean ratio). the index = 0.010 mag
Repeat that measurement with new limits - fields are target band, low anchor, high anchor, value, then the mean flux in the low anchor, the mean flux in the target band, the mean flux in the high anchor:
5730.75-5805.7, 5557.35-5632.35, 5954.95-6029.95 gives -0.01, 4.01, 3.93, 3.72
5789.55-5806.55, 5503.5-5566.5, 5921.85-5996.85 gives -0.03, 4.07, 3.97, 3.76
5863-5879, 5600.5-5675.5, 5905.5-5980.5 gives 0.02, 4.01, 3.76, 3.76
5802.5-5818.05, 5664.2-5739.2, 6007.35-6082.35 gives 0.02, 3.98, 3.83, 3.67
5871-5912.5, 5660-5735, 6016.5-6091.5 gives 0.02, 3.99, 3.75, 3.66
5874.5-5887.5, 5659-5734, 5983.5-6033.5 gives 0.02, 3.98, 3.77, 3.72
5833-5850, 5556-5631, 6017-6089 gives -0.02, 4.01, 3.88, 3.66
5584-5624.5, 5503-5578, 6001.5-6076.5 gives 0.01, 4.06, 3.98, 3.68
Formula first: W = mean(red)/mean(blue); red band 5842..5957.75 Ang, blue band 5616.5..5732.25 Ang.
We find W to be 0.95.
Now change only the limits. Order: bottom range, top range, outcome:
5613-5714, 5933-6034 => 0.94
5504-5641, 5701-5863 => 0.97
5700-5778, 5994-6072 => 0.94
